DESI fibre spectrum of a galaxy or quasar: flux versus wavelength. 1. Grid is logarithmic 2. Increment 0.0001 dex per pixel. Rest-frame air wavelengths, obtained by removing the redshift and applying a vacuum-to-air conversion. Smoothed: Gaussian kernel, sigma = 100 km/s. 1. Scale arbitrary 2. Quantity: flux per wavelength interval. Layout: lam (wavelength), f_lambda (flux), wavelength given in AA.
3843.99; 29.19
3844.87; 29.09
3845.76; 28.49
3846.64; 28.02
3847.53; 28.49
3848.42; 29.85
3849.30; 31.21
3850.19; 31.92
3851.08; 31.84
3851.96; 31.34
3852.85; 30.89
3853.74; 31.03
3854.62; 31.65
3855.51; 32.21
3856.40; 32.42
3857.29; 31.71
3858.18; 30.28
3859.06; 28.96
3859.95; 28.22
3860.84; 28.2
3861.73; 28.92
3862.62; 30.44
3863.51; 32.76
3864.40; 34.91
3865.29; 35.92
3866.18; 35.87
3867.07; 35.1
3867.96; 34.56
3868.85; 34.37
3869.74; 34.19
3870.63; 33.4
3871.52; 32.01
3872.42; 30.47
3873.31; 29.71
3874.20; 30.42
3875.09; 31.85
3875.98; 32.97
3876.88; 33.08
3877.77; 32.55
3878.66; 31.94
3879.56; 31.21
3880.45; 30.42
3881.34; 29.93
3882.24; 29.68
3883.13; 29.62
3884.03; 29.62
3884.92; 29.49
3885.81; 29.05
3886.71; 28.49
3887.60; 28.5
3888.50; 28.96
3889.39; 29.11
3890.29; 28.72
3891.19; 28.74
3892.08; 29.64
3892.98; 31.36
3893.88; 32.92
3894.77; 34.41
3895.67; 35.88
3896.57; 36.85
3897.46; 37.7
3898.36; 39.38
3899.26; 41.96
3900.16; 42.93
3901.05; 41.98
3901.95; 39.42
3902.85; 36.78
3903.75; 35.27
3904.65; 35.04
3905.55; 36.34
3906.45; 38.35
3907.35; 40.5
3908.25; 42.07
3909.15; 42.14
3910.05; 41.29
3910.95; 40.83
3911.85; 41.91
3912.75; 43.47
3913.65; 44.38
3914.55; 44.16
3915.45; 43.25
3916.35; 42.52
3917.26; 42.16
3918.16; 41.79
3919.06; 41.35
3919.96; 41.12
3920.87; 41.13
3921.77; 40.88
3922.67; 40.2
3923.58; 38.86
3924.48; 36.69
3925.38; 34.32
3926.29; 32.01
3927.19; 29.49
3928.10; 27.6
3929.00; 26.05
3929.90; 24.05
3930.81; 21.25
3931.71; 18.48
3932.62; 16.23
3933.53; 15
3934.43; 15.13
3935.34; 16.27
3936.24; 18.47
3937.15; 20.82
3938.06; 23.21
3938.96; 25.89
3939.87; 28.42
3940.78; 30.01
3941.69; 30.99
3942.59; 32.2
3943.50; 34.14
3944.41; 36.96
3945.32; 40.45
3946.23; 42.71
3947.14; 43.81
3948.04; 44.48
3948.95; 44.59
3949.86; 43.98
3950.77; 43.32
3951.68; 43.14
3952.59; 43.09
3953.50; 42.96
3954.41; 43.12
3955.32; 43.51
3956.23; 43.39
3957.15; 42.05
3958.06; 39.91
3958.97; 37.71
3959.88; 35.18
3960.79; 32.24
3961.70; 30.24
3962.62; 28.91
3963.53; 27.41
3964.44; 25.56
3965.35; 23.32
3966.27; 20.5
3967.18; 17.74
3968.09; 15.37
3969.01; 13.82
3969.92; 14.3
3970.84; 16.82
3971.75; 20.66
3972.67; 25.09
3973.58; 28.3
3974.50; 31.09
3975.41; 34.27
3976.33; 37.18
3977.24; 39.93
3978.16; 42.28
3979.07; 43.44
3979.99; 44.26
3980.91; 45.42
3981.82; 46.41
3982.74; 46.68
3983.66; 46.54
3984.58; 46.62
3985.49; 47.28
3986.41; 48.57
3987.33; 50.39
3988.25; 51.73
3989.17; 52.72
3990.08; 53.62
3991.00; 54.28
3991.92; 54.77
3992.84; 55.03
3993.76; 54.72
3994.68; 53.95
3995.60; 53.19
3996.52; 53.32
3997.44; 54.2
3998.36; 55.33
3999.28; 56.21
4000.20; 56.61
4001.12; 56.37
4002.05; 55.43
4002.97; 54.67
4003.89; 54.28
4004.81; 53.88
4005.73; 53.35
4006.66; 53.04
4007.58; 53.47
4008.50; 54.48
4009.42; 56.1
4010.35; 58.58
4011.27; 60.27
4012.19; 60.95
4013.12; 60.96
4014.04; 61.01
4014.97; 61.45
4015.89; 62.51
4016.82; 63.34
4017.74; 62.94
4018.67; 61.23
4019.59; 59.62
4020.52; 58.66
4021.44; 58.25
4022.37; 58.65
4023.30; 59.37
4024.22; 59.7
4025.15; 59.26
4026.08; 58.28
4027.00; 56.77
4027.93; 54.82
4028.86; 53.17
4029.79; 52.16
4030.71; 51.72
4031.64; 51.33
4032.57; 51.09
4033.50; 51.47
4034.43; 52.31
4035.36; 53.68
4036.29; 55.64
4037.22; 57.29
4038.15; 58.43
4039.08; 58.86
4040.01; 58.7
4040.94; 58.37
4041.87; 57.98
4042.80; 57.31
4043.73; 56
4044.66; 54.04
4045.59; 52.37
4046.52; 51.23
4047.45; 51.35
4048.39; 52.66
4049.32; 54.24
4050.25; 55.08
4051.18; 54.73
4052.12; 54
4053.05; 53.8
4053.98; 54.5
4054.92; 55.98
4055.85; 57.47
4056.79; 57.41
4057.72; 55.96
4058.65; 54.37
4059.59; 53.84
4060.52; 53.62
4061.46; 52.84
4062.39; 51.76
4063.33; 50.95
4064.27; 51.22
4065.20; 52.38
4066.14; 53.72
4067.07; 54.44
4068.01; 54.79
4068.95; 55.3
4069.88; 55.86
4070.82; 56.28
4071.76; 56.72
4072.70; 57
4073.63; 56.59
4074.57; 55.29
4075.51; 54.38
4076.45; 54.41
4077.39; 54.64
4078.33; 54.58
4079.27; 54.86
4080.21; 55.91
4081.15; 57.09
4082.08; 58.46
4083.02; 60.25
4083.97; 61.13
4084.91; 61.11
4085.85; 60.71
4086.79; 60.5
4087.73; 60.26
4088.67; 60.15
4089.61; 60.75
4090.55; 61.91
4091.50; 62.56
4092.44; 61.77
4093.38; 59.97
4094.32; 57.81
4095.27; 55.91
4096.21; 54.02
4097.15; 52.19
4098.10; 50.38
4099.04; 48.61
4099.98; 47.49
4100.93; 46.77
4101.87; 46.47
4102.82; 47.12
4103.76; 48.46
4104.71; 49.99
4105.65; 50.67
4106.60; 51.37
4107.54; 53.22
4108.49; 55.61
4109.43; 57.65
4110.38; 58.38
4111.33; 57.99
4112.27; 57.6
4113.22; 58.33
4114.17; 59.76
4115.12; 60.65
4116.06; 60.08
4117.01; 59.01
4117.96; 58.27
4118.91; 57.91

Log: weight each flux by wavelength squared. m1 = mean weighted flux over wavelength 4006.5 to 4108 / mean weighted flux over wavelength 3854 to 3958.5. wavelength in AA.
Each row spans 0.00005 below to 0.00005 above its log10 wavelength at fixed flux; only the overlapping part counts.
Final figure 1.8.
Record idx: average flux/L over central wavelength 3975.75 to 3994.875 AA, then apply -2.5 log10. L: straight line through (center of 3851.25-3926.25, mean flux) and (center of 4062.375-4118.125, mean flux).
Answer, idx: -0.08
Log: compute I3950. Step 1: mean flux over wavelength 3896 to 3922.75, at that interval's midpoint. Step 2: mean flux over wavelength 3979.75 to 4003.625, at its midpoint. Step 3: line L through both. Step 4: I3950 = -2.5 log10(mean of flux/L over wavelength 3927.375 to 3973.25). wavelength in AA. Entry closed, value 0.48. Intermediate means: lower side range 40.6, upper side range 52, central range 29.8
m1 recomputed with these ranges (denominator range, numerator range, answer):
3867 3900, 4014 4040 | 1.91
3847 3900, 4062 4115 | 1.94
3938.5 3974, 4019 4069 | 1.76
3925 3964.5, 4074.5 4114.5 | 1.86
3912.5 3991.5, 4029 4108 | 1.65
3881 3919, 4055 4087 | 1.67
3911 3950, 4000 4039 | 1.78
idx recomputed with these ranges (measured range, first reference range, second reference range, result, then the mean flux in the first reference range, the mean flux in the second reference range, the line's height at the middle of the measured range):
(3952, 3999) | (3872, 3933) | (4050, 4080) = 0.114 mag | 34.6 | 54.6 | 43.6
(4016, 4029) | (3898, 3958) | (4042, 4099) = -0.200 mag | 36.1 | 55.8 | 49.2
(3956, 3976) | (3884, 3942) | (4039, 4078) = 0.442 mag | 33.4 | 54.8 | 41.2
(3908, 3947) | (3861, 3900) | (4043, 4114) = 0.128 mag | 32.3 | 55.1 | 37.7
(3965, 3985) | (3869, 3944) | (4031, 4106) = 0.316 mag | 33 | 55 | 42.3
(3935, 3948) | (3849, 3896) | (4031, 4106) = 0.275 mag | 31.4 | 55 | 39.7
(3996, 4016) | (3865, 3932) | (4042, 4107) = -0.198 mag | 34.8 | 54.9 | 47.1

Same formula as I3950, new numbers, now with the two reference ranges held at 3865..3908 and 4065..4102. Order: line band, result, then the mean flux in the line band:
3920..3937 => 0.35 mag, 27.5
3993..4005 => -0.18 mag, 54.8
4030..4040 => -0.08 mag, 54.3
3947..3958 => -0.06 mag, 43.3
